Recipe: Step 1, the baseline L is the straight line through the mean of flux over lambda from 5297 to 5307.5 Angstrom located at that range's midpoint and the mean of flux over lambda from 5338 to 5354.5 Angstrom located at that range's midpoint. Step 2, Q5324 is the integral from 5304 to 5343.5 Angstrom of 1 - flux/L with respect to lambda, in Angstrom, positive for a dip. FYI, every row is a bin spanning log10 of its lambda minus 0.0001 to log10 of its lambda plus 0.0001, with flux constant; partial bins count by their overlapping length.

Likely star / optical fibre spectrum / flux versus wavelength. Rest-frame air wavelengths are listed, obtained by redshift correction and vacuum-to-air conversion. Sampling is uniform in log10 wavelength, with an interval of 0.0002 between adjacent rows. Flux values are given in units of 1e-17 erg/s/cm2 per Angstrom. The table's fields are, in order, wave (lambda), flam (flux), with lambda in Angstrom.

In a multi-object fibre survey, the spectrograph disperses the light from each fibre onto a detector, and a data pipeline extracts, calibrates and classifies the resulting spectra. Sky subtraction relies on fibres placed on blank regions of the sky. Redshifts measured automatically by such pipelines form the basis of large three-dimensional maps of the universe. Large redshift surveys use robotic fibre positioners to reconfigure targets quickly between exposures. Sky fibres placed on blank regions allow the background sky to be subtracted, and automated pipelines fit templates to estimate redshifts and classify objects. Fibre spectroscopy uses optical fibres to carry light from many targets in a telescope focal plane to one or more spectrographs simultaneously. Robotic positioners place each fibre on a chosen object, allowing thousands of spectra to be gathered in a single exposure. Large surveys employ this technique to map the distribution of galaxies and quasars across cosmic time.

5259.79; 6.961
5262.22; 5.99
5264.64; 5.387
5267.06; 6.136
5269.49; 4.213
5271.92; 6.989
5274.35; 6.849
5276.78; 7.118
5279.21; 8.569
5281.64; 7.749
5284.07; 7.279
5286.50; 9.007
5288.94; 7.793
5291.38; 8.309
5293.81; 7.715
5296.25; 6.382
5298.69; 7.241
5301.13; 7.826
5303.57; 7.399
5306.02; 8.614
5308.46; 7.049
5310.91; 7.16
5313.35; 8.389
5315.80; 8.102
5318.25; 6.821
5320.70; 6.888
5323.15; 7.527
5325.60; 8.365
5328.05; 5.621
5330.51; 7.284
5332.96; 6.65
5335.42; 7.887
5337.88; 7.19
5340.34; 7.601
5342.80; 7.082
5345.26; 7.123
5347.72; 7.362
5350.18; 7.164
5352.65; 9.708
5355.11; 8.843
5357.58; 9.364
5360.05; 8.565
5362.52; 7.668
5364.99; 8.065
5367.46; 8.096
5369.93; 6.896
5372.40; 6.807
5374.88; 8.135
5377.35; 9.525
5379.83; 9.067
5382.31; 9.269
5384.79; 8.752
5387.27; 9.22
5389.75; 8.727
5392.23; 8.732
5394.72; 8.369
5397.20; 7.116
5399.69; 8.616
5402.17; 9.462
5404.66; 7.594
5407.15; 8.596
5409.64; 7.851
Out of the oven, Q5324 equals 1.5 Angstrom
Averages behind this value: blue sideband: 7.69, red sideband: 7.69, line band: 7.39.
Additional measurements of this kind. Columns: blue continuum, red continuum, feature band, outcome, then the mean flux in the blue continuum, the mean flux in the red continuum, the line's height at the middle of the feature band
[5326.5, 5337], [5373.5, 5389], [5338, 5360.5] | -1.1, 6.92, 8.96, 7.64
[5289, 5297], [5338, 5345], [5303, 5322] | -0.2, 7.58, 7.29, 7.46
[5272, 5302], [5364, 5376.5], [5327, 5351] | 1.7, 7.63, 7.65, 7.64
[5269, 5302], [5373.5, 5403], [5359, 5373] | 1.2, 7.43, 8.73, 8.45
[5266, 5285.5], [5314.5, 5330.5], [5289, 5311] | -1.5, 6.89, 7.23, 7.07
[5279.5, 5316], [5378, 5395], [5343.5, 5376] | 2.3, 7.75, 8.92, 8.57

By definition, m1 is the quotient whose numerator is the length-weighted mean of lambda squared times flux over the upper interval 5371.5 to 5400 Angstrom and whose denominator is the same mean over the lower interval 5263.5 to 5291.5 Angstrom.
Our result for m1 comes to 1.3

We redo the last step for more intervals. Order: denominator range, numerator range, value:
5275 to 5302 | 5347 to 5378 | 1.09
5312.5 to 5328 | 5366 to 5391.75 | 1.15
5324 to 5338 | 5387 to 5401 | 1.20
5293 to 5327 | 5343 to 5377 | 1.08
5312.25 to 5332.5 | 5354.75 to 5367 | 1.17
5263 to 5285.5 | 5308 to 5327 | 1.14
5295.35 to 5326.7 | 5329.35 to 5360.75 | 1.05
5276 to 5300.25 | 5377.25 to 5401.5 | 1.17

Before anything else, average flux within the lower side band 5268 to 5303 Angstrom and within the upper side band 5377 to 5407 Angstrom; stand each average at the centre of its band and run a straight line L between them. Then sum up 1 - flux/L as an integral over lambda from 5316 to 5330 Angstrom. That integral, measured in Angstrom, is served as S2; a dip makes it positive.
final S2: 1.2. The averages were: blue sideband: 7.35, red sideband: 8.67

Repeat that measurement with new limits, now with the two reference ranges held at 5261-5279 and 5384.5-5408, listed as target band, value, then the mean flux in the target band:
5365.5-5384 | -0.30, 8.26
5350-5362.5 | -1.56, 8.75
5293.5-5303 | -0.72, 7.26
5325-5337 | 0.38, 7.1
